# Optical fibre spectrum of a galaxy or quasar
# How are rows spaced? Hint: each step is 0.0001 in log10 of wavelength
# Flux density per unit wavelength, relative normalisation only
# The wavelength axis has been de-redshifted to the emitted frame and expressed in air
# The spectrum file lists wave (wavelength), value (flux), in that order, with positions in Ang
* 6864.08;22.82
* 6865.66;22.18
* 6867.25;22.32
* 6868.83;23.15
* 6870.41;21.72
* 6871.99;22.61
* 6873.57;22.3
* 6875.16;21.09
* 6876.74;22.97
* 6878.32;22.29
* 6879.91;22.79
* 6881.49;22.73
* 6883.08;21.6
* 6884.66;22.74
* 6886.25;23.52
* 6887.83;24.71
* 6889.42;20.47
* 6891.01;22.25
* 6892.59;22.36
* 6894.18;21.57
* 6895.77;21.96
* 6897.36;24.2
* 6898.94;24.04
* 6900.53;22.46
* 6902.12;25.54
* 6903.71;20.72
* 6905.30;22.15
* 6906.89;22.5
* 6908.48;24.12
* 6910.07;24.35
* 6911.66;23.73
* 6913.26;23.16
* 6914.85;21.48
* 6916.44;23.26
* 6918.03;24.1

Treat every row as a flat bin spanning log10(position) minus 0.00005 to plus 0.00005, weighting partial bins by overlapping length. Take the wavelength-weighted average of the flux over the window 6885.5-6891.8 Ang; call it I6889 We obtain 22.7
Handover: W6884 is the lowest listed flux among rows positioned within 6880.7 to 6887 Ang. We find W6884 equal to 21.6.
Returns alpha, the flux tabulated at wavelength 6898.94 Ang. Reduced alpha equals 24.04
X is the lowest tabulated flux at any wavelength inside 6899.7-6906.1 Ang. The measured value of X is 20.72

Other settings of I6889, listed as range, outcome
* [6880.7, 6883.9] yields 22.2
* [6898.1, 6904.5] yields 23.2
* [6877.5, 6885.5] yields 22.4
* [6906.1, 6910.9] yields 23.7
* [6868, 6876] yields 22.2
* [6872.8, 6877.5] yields 22.1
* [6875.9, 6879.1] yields 22.7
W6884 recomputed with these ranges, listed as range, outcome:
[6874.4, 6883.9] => 21.09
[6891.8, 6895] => 21.57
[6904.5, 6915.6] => 21.48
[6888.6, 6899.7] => 20.47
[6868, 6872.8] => 21.72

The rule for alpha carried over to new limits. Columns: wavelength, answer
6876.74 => 22.97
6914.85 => 21.48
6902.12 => 25.54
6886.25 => 23.52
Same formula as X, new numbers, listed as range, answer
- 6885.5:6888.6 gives 23.52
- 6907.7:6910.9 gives 24.12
